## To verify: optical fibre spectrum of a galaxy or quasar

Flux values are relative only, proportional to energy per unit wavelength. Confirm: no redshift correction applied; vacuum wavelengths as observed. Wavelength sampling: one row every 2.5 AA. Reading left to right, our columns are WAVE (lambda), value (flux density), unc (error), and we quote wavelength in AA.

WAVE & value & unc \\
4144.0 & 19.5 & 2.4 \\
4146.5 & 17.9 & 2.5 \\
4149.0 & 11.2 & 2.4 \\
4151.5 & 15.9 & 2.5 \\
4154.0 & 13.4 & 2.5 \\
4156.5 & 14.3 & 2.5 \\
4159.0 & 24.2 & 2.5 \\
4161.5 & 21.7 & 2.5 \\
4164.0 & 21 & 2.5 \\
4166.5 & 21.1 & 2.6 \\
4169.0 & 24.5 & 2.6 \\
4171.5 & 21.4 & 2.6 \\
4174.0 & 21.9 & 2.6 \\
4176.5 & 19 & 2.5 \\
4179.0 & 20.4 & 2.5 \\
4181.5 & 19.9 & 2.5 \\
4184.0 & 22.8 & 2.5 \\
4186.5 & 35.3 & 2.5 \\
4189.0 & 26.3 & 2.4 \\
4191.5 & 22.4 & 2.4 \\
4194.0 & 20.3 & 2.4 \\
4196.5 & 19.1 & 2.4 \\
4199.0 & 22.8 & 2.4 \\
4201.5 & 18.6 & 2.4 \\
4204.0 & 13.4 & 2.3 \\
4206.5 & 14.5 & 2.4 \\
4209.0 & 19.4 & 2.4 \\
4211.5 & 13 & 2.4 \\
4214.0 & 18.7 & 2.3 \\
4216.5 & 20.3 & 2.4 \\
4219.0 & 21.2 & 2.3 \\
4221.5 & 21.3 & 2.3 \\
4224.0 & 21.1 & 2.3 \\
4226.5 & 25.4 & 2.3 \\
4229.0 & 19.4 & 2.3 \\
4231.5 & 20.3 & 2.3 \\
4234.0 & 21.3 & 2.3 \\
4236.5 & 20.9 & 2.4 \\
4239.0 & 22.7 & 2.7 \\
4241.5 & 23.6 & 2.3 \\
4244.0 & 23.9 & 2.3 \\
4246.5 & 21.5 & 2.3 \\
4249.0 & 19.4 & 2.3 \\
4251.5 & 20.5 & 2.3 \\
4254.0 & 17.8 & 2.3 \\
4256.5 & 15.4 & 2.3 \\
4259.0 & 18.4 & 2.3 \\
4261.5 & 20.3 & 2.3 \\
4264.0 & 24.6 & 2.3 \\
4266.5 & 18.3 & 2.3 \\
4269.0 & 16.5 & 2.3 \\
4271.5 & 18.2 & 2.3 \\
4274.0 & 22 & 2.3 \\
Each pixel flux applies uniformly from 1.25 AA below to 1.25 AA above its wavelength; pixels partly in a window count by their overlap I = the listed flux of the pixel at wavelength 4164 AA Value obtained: 21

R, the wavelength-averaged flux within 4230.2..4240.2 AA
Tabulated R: 21.3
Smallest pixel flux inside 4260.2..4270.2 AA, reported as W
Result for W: 16.5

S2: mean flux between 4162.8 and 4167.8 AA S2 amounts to 21.1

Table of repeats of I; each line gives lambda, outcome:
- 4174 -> 21.9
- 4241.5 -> 23.6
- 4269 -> 16.5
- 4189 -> 26.3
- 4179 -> 20.4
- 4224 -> 21.1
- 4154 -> 13.4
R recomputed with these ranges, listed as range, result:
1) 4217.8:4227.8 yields 22.2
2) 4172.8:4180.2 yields 20.4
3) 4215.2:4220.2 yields 20.7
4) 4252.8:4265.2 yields 19.3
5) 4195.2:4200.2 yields 20.9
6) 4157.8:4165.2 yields 22.3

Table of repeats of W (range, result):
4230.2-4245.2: 20.3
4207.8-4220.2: 13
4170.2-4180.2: 19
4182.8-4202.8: 18.6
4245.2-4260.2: 15.4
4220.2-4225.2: 21.1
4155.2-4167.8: 14.3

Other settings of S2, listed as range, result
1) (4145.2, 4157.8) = 14.6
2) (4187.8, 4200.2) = 22.2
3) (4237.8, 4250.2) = 22.2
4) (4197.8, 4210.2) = 17.7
